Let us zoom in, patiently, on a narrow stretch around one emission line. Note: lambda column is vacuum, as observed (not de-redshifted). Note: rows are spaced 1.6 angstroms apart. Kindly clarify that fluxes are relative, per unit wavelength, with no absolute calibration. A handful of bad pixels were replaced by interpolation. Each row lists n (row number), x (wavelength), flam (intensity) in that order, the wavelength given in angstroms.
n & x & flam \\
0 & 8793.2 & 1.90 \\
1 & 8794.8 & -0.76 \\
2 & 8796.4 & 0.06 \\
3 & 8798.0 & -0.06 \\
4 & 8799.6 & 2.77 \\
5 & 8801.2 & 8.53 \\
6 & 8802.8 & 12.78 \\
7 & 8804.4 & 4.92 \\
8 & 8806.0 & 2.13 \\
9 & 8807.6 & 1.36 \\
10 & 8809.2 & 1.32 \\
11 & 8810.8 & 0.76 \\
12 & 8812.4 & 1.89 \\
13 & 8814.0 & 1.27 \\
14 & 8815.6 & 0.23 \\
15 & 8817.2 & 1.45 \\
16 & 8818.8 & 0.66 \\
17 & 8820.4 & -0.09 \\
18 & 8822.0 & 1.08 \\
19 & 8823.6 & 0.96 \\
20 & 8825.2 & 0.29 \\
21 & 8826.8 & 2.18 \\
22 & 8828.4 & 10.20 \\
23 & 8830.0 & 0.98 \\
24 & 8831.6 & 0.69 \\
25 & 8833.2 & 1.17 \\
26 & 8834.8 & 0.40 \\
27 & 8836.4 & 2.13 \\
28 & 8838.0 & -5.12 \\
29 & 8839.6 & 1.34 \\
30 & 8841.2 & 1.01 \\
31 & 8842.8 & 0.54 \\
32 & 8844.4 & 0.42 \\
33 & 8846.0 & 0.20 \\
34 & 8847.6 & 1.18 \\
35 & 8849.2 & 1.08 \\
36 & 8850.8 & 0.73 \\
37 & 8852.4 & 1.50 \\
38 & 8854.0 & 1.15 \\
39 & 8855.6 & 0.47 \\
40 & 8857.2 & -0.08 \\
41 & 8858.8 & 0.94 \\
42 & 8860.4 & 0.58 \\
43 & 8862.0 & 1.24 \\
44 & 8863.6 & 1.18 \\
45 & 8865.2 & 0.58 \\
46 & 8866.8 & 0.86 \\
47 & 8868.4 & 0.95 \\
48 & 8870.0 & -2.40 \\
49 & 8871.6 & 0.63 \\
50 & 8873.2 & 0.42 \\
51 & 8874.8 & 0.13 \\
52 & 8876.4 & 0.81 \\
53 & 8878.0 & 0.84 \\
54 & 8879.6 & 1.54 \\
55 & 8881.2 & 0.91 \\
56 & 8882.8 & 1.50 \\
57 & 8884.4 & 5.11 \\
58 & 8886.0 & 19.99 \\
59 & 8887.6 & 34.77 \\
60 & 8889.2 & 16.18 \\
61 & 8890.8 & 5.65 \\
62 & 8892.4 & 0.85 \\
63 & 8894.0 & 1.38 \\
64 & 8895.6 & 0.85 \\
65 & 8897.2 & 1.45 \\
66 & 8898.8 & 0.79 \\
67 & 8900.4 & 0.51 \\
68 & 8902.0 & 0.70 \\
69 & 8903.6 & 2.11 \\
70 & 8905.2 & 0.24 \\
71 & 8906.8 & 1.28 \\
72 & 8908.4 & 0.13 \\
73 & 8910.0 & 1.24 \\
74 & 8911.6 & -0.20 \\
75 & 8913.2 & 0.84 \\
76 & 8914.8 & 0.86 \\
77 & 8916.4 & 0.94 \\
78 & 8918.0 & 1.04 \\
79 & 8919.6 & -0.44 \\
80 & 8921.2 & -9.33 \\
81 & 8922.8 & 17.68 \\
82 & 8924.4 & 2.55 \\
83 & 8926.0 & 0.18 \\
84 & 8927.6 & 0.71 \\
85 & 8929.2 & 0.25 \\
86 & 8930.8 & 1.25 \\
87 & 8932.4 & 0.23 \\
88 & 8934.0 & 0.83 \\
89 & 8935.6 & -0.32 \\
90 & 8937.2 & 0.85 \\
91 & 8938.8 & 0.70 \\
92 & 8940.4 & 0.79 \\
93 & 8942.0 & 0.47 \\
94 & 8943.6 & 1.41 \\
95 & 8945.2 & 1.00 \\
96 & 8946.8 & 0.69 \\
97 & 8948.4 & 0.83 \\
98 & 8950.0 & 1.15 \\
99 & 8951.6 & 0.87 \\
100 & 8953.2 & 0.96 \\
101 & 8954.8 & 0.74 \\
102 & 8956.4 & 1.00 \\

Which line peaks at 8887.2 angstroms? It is [O III] 5007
